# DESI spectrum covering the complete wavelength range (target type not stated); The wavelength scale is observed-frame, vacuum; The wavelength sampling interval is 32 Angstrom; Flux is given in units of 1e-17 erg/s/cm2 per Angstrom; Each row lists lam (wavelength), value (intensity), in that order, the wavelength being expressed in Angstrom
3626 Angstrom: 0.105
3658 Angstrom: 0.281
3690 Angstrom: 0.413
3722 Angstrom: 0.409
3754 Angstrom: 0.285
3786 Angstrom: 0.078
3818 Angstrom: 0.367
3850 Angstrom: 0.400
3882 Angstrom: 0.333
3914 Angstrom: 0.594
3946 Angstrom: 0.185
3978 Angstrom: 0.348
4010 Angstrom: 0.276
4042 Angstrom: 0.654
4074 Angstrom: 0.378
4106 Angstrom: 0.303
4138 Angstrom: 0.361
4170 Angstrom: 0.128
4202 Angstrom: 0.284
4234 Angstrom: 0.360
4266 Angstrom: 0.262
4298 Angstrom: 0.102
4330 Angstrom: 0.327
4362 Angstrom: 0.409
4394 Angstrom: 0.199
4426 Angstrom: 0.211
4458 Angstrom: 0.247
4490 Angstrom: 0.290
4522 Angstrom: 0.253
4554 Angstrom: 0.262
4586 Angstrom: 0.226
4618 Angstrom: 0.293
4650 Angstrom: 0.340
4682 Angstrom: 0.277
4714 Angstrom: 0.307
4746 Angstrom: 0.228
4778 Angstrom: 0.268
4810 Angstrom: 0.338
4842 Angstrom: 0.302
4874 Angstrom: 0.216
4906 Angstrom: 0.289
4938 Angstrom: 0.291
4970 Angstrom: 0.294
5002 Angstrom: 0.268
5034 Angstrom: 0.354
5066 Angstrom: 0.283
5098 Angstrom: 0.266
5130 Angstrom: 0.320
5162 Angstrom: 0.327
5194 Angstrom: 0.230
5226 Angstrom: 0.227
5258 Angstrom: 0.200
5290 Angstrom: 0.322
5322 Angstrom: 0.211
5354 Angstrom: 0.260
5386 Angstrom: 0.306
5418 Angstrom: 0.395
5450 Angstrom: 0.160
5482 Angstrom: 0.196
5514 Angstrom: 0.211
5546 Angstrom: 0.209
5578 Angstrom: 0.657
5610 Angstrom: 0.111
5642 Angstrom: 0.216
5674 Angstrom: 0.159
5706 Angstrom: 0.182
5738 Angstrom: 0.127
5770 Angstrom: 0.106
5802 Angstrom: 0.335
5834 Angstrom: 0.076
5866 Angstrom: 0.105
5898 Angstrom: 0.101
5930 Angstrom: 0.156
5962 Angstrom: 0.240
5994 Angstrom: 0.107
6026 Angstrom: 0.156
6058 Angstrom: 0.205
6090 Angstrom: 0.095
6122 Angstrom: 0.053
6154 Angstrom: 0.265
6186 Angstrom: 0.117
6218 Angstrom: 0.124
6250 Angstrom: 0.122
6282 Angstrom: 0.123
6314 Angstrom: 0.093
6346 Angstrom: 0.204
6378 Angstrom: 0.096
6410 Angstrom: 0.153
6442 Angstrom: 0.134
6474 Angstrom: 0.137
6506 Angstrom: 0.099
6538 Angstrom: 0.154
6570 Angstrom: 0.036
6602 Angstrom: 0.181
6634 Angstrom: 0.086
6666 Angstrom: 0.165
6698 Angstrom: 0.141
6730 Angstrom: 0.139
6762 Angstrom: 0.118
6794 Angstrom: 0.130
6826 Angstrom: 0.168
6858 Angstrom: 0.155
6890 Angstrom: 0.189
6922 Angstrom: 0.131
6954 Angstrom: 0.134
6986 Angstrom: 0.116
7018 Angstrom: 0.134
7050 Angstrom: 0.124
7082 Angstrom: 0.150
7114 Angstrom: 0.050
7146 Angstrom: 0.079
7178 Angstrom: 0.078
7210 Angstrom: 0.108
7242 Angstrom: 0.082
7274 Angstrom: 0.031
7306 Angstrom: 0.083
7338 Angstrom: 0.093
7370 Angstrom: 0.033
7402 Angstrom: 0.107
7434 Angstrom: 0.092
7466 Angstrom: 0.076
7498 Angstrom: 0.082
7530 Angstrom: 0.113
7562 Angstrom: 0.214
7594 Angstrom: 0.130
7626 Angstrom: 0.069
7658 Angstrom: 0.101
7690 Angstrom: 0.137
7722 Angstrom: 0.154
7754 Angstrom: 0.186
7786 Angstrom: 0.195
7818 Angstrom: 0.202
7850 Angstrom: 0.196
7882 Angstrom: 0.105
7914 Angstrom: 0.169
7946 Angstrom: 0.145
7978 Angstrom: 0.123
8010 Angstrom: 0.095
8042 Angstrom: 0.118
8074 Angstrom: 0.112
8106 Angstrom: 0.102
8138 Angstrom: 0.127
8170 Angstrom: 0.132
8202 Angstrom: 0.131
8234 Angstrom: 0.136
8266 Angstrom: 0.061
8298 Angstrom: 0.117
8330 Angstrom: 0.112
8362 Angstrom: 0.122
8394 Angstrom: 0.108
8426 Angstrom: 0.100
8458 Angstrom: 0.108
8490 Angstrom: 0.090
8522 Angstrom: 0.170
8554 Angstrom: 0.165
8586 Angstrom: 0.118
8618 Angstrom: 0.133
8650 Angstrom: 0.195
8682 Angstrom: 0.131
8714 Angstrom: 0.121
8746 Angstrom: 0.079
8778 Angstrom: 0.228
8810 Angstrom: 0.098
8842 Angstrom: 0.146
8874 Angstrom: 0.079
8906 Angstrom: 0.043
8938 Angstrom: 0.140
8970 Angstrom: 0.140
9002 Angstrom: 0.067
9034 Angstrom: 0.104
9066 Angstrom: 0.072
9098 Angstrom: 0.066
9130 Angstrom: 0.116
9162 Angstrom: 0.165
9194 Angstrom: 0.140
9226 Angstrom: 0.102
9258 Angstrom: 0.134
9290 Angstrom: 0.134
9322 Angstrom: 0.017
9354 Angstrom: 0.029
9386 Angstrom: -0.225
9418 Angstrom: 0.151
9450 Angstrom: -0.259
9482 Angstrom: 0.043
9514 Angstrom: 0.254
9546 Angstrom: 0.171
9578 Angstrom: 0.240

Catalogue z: 1.57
